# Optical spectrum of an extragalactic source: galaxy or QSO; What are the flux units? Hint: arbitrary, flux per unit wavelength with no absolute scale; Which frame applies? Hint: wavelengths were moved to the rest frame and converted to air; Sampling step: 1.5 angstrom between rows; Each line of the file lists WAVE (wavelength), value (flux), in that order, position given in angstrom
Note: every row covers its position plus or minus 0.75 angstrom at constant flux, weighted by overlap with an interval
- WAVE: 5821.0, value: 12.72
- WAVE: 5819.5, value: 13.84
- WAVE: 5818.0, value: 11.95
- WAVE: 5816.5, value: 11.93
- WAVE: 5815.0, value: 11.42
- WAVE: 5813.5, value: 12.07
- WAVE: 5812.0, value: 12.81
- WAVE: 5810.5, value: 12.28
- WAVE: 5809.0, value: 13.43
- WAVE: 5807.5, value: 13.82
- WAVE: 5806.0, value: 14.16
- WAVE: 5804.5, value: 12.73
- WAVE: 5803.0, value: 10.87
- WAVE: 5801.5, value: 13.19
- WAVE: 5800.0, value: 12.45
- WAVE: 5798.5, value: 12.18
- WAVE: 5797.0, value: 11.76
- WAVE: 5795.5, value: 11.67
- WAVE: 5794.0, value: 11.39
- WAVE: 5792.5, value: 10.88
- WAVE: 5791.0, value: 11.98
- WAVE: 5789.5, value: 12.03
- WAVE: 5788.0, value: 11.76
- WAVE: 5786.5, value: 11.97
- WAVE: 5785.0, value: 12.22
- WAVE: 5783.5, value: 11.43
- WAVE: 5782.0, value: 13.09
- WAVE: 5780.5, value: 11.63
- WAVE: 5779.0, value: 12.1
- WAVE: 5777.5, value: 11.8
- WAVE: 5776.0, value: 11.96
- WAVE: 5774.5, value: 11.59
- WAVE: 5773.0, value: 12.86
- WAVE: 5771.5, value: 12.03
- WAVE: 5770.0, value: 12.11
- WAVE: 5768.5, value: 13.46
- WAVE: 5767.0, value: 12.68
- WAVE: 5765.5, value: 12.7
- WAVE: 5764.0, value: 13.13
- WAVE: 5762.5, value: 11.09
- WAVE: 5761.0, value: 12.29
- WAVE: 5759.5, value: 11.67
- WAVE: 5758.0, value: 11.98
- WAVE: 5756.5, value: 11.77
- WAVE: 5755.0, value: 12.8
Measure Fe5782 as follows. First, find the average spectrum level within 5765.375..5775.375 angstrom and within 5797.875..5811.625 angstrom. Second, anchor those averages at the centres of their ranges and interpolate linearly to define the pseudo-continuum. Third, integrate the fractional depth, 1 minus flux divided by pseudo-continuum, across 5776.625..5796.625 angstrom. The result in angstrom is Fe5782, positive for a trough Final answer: 1.24 angstrom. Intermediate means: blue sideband 12.5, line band 11.8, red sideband 12.8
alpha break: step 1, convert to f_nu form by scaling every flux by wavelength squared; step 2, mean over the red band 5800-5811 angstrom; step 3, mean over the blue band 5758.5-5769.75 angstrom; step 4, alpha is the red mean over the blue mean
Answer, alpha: 1.06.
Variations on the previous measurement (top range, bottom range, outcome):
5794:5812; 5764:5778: 1.02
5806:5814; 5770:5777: 1.09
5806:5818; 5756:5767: 1.06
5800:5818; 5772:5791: 1.05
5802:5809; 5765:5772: 1.04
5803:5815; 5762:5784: 1.06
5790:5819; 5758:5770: 1.01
